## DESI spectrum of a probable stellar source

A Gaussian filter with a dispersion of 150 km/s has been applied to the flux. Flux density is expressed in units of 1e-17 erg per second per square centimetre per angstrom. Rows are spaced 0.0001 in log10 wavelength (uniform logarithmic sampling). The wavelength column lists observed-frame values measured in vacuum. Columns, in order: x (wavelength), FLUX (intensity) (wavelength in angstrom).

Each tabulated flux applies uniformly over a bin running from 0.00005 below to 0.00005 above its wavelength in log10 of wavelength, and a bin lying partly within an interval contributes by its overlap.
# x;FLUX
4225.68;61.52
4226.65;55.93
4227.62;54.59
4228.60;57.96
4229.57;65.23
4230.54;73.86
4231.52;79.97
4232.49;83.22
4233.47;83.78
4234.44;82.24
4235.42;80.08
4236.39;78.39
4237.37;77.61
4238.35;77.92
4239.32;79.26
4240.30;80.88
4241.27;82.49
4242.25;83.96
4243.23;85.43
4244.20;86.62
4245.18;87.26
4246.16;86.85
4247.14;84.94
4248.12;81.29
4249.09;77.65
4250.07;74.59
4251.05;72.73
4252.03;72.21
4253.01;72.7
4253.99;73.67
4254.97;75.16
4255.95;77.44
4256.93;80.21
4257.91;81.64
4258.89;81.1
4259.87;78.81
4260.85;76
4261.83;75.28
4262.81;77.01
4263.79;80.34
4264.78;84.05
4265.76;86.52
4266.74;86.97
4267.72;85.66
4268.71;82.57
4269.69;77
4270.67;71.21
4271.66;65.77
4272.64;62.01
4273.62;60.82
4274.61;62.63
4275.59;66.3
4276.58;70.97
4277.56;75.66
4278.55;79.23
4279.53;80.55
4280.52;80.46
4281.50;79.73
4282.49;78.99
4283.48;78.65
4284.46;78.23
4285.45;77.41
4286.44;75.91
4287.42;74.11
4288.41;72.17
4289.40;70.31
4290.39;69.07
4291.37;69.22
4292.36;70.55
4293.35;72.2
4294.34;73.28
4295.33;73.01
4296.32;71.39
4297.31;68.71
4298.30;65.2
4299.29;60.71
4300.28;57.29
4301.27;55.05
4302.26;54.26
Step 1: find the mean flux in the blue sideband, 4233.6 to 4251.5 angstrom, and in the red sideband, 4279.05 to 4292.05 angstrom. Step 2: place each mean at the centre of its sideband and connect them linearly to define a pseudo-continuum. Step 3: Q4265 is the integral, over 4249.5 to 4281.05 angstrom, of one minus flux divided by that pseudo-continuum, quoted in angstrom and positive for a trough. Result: 1.0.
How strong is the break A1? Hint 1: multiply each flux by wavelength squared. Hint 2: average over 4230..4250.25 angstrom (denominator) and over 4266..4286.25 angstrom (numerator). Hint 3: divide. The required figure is 0.9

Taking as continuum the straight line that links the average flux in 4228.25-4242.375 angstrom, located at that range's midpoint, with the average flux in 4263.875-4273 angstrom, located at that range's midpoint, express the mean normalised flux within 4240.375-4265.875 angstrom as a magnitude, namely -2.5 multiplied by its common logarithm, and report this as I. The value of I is -0.02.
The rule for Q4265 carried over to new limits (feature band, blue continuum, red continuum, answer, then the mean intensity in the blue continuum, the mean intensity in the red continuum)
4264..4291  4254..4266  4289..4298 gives -0.2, 79.1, 70.7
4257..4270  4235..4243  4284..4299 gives -0.8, 80.2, 71.8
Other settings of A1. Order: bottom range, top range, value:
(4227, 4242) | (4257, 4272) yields 1.06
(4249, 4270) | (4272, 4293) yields 0.94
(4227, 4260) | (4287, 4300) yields 0.92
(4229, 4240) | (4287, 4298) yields 0.93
